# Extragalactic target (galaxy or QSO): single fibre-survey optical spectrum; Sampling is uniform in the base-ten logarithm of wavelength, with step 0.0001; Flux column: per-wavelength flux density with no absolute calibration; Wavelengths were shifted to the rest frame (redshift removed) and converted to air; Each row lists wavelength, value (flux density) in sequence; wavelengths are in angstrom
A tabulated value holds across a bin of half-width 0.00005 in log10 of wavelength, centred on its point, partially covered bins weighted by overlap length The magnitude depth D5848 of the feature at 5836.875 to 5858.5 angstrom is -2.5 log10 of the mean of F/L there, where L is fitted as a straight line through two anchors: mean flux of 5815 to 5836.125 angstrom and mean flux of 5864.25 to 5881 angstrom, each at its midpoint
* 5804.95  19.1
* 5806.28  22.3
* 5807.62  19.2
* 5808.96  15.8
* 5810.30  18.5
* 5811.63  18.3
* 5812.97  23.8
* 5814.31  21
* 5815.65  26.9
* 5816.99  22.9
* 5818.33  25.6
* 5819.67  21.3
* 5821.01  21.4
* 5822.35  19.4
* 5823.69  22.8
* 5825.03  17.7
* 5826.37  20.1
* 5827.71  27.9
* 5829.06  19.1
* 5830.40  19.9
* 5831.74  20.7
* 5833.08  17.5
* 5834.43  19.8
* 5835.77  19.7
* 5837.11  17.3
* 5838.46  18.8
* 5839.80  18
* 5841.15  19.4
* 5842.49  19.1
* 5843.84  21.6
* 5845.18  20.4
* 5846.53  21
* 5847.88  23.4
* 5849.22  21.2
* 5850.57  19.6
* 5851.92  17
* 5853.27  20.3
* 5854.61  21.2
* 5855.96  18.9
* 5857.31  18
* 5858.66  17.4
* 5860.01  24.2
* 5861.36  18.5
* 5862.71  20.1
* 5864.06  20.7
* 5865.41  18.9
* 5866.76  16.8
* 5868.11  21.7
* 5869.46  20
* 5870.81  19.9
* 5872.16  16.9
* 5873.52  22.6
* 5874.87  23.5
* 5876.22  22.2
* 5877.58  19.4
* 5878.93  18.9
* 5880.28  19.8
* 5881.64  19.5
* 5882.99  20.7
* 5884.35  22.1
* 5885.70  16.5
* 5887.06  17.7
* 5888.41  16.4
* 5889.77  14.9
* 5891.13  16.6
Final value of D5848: 0.059 mag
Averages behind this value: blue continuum 21.4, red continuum 20.1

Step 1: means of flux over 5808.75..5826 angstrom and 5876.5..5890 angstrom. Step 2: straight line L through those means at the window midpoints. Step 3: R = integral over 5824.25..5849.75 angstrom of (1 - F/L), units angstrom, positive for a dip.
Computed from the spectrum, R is 0.5 angstrom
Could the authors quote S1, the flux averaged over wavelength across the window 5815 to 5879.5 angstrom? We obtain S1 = 20.4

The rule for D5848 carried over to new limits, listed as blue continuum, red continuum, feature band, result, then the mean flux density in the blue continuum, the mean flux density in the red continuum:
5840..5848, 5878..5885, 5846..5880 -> 0.012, 20.5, 20.2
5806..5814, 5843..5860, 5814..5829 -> -0.135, 19.6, 20.1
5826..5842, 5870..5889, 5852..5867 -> 0.014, 19.8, 19.7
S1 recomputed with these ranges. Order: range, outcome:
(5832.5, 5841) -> 18.6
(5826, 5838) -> 20.2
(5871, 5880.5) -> 20.5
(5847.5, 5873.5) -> 19.8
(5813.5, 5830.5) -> 22.1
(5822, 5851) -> 20.2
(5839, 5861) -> 20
